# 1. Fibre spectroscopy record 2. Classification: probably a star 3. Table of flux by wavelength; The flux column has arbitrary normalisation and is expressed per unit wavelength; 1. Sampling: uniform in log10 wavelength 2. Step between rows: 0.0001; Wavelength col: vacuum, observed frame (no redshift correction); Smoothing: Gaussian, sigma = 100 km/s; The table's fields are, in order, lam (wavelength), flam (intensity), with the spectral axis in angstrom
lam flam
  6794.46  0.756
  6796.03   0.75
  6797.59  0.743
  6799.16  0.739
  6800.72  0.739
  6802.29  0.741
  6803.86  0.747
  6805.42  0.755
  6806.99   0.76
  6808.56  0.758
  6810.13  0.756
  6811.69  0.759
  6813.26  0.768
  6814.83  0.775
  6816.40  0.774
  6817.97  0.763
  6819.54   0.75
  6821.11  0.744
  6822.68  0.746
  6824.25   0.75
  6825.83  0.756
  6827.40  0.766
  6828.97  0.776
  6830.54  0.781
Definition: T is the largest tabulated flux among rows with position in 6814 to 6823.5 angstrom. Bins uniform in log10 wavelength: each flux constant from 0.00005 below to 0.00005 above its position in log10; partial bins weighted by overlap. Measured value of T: 0.775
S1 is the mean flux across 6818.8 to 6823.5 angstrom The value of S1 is 0.747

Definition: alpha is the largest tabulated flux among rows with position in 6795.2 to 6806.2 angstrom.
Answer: 0.755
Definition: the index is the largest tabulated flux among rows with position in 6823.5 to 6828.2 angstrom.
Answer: 0.766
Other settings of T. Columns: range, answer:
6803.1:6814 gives 0.768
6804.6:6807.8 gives 0.76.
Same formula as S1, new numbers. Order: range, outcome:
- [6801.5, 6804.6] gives 0.742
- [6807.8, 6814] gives 0.761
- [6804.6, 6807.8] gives 0.758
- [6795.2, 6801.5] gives 0.743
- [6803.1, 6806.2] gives 0.753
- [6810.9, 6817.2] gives 0.77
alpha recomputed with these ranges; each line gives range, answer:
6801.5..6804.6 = 0.747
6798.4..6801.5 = 0.739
